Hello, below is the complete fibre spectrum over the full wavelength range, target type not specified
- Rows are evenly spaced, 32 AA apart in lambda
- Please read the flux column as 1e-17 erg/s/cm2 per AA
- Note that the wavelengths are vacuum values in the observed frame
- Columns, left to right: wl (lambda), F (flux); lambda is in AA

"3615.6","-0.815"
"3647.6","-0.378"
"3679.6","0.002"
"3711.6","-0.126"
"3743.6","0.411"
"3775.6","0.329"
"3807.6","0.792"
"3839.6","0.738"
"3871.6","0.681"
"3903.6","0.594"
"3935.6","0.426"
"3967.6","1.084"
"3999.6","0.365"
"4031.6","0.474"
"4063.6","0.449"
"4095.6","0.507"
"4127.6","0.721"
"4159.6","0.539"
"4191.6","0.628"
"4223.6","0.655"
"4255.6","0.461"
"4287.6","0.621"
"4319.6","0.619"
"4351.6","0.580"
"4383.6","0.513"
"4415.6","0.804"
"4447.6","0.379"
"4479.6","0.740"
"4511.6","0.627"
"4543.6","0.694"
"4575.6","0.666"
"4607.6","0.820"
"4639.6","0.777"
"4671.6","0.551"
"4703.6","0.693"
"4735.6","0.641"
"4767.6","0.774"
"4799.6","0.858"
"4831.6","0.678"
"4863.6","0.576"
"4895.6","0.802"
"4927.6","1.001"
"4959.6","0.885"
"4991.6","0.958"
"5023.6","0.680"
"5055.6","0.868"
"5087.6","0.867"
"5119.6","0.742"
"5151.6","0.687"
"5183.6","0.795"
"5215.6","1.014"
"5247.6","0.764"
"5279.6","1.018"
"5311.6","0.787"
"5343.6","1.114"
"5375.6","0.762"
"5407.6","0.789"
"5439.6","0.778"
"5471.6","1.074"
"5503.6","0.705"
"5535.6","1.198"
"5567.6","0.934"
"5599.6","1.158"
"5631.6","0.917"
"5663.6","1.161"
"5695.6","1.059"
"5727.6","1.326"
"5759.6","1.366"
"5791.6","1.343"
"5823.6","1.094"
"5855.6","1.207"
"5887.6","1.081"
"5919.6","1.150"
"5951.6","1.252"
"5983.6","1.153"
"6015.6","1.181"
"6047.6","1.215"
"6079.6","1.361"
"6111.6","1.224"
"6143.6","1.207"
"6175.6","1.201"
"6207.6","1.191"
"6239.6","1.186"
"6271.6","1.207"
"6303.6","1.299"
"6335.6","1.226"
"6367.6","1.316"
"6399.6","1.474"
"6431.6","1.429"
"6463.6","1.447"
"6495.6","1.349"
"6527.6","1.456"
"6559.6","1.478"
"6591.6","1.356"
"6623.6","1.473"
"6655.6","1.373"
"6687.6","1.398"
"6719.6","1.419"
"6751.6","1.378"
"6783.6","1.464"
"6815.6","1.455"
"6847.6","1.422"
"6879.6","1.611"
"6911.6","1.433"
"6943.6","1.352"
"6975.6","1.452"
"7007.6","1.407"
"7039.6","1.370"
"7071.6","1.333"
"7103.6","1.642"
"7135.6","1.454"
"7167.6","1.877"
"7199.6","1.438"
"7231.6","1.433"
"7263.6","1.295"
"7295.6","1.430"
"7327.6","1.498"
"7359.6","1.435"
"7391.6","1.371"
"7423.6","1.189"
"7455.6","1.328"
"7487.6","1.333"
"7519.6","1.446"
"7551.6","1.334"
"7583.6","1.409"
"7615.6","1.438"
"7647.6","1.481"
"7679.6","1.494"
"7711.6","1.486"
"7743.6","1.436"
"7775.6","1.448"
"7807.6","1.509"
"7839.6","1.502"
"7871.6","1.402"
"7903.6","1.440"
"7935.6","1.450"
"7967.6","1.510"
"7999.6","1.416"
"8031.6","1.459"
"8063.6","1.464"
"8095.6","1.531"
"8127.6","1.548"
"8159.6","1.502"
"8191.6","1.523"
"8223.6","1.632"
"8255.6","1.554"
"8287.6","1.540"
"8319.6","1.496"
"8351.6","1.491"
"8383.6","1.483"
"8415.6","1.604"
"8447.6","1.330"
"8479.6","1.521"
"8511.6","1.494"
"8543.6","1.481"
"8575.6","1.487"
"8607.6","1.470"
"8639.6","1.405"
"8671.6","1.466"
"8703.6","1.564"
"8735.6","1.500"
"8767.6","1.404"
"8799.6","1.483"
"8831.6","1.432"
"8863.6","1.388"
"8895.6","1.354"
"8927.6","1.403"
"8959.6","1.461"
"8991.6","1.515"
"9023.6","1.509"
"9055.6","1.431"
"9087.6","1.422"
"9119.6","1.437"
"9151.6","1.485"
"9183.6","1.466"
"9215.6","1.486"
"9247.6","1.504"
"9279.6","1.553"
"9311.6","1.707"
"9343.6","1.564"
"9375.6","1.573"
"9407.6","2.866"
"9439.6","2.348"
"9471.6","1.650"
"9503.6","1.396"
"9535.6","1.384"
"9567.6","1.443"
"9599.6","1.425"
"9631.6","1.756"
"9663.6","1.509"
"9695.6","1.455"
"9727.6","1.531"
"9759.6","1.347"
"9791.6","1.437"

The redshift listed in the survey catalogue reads 0.43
